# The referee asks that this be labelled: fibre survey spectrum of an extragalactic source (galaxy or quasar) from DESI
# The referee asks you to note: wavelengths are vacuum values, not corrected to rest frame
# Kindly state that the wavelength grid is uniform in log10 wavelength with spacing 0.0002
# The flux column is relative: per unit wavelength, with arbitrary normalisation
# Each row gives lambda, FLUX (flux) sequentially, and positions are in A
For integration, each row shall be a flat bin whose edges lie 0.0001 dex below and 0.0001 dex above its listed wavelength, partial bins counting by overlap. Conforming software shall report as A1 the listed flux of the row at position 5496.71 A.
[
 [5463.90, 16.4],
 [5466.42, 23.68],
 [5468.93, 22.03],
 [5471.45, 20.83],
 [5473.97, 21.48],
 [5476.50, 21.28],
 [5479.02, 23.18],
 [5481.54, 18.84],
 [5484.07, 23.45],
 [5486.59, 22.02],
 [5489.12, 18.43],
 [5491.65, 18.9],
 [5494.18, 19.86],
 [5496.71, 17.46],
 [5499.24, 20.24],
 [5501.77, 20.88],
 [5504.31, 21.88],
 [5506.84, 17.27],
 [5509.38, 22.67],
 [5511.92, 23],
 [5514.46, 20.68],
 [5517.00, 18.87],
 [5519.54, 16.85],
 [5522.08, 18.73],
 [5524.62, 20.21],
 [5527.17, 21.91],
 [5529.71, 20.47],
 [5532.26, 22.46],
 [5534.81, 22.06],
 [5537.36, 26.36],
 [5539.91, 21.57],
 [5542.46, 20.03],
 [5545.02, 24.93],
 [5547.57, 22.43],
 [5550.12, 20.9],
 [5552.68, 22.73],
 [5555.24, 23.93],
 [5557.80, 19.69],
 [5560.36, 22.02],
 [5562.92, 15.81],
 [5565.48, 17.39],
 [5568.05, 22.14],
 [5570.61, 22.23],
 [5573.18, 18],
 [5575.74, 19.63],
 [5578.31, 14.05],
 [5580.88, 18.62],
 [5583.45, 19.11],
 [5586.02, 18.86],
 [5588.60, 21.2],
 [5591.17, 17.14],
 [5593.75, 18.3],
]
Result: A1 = 17.46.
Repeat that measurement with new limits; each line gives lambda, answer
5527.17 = 21.91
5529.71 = 20.47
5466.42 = 23.68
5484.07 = 23.45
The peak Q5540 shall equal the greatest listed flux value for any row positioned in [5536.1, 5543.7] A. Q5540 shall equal 26.36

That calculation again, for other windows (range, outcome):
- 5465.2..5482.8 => 23.68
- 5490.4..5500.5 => 20.24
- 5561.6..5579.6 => 22.23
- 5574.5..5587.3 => 19.63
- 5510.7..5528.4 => 23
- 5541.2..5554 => 24.93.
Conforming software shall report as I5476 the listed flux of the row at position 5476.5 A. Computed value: 21.28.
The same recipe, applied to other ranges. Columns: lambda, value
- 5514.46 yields 20.68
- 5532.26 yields 22.46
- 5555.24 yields 23.93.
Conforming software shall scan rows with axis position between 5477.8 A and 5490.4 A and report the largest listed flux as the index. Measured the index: 23.45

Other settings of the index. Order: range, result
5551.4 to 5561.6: 23.93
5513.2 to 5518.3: 20.68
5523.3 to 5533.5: 22.46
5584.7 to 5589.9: 21.2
